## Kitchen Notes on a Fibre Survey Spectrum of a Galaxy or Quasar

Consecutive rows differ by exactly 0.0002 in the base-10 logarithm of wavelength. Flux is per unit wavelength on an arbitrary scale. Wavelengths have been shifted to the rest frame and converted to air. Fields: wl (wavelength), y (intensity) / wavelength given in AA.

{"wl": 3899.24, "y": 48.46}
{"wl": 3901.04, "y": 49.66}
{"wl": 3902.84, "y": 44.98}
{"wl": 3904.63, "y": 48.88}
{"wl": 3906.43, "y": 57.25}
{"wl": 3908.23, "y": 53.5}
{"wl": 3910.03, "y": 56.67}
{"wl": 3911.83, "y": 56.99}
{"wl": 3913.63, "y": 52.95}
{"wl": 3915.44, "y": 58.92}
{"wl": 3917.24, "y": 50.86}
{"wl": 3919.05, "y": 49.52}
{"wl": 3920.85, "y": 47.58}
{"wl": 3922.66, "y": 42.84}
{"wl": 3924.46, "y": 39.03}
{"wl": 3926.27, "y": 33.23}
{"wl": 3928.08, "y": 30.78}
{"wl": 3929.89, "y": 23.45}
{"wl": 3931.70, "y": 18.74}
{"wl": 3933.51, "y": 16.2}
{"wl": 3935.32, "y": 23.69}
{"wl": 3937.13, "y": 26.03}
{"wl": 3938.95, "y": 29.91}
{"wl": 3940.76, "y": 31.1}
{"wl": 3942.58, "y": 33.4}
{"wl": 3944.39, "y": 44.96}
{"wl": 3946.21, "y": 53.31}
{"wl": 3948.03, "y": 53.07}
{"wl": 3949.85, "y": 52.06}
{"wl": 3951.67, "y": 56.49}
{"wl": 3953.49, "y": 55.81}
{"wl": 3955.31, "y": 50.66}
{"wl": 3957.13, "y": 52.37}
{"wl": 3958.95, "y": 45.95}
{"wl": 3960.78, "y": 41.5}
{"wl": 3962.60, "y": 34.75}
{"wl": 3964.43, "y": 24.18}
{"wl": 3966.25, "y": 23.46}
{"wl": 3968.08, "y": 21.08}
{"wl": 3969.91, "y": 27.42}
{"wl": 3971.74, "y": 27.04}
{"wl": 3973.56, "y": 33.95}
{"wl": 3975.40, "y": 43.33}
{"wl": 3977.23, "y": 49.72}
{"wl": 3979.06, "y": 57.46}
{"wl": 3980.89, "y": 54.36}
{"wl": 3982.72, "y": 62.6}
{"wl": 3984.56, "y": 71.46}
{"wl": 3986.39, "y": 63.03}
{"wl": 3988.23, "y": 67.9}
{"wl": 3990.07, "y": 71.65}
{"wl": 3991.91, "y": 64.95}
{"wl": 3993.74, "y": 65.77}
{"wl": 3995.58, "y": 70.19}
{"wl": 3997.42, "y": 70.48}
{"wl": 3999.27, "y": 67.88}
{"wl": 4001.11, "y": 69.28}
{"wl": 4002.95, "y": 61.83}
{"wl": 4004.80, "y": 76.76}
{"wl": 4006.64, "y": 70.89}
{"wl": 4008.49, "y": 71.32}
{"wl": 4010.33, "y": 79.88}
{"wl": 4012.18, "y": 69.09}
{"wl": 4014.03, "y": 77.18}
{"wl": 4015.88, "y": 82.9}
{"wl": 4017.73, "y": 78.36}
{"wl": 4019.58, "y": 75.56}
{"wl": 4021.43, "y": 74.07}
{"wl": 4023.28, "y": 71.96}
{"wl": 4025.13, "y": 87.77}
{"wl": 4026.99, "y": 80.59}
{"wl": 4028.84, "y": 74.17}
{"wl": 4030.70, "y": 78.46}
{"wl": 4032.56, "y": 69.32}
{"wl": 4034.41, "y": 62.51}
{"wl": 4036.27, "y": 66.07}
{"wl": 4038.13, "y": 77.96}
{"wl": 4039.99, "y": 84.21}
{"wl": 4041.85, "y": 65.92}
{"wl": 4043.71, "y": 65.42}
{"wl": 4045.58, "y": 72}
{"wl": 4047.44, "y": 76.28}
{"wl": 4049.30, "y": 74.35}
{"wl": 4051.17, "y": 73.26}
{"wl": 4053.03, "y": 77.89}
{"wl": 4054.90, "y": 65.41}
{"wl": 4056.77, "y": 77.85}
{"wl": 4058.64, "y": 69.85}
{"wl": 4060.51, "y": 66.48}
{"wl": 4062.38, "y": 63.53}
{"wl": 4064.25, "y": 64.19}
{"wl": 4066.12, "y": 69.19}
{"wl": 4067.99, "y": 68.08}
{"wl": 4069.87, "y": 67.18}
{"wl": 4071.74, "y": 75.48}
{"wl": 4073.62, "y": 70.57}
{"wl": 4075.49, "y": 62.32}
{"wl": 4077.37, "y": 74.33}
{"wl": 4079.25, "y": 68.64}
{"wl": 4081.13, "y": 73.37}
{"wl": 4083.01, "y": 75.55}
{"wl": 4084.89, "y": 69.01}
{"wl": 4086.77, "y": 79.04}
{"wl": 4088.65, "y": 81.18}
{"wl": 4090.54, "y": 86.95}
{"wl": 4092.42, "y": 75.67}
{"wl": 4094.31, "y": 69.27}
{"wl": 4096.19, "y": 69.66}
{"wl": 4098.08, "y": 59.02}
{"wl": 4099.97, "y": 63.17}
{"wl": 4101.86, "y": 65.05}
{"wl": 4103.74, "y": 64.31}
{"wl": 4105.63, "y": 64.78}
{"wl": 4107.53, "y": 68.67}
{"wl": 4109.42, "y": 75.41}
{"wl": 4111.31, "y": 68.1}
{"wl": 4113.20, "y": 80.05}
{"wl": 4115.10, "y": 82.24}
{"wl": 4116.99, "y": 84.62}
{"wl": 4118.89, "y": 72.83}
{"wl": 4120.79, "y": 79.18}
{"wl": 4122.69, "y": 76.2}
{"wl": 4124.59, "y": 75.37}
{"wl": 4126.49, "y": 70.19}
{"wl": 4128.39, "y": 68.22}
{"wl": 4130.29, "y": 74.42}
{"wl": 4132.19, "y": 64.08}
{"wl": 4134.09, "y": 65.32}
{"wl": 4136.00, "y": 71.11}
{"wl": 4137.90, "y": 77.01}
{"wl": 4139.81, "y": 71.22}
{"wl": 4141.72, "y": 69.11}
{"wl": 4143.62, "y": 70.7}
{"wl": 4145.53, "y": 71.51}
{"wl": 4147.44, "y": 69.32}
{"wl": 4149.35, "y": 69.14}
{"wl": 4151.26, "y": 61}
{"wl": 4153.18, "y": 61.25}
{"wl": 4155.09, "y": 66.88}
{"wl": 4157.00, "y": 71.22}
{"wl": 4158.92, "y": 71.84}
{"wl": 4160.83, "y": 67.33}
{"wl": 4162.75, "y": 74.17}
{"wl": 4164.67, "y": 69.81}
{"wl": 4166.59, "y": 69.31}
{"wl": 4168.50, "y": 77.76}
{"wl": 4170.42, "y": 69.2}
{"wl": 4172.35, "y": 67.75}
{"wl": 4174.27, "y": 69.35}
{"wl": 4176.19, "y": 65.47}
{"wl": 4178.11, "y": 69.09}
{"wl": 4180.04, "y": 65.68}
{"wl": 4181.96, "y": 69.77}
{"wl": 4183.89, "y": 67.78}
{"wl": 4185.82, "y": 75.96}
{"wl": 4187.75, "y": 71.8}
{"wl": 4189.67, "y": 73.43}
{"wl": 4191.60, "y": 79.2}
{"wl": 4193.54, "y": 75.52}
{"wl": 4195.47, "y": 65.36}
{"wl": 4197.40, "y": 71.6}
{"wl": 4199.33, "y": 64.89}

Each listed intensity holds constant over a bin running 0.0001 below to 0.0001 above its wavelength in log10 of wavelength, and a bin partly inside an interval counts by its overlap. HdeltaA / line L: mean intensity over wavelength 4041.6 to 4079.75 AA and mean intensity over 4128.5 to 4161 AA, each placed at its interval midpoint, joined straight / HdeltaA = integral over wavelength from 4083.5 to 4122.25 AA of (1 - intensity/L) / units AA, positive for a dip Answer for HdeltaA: -1.95 AA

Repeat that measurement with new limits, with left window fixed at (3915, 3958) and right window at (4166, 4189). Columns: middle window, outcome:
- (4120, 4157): -2.8 AA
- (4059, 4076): -3.4 AA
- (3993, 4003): -4.2 AA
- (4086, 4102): -3.4 AA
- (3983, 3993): -4.4 AA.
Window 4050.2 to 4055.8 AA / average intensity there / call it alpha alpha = 72.2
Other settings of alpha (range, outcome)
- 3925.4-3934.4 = 24.5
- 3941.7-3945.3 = 39.3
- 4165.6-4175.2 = 70.7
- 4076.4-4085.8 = 72.1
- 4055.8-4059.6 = 73.6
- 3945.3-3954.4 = 54.1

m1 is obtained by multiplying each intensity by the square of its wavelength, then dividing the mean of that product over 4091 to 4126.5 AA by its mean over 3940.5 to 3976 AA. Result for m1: 1.9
